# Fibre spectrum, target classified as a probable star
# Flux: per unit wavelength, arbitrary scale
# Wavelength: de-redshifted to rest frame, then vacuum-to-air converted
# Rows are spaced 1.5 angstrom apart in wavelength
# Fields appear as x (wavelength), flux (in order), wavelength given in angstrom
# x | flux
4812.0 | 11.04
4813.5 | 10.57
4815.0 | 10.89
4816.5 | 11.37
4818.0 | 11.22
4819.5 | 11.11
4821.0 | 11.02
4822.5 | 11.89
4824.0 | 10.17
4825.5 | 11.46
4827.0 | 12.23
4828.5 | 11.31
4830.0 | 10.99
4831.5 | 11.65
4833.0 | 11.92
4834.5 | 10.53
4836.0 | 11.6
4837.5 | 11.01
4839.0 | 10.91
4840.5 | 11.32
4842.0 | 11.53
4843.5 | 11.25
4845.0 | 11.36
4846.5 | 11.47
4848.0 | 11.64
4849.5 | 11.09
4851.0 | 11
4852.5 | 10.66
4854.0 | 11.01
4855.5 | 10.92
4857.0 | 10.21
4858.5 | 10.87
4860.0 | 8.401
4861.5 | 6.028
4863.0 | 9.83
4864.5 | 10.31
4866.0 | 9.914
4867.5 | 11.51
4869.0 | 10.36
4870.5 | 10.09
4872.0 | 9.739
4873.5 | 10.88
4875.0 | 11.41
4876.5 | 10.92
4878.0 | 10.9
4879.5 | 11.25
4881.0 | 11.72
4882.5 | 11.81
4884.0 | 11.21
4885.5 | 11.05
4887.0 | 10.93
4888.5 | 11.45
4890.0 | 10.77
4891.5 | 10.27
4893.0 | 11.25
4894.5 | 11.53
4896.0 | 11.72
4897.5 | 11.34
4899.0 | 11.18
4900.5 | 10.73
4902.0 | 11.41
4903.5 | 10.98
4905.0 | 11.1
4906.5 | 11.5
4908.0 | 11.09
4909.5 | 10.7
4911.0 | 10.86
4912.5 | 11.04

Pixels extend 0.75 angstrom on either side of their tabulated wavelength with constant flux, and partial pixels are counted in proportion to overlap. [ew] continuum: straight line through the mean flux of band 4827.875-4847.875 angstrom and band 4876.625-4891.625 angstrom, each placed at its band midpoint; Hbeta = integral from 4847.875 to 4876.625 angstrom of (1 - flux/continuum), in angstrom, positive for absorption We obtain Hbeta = 2.39 angstrom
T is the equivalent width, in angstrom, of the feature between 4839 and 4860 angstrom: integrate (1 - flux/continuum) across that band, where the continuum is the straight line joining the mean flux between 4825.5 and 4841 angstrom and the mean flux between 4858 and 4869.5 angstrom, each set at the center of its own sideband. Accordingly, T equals -1.2 angstrom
